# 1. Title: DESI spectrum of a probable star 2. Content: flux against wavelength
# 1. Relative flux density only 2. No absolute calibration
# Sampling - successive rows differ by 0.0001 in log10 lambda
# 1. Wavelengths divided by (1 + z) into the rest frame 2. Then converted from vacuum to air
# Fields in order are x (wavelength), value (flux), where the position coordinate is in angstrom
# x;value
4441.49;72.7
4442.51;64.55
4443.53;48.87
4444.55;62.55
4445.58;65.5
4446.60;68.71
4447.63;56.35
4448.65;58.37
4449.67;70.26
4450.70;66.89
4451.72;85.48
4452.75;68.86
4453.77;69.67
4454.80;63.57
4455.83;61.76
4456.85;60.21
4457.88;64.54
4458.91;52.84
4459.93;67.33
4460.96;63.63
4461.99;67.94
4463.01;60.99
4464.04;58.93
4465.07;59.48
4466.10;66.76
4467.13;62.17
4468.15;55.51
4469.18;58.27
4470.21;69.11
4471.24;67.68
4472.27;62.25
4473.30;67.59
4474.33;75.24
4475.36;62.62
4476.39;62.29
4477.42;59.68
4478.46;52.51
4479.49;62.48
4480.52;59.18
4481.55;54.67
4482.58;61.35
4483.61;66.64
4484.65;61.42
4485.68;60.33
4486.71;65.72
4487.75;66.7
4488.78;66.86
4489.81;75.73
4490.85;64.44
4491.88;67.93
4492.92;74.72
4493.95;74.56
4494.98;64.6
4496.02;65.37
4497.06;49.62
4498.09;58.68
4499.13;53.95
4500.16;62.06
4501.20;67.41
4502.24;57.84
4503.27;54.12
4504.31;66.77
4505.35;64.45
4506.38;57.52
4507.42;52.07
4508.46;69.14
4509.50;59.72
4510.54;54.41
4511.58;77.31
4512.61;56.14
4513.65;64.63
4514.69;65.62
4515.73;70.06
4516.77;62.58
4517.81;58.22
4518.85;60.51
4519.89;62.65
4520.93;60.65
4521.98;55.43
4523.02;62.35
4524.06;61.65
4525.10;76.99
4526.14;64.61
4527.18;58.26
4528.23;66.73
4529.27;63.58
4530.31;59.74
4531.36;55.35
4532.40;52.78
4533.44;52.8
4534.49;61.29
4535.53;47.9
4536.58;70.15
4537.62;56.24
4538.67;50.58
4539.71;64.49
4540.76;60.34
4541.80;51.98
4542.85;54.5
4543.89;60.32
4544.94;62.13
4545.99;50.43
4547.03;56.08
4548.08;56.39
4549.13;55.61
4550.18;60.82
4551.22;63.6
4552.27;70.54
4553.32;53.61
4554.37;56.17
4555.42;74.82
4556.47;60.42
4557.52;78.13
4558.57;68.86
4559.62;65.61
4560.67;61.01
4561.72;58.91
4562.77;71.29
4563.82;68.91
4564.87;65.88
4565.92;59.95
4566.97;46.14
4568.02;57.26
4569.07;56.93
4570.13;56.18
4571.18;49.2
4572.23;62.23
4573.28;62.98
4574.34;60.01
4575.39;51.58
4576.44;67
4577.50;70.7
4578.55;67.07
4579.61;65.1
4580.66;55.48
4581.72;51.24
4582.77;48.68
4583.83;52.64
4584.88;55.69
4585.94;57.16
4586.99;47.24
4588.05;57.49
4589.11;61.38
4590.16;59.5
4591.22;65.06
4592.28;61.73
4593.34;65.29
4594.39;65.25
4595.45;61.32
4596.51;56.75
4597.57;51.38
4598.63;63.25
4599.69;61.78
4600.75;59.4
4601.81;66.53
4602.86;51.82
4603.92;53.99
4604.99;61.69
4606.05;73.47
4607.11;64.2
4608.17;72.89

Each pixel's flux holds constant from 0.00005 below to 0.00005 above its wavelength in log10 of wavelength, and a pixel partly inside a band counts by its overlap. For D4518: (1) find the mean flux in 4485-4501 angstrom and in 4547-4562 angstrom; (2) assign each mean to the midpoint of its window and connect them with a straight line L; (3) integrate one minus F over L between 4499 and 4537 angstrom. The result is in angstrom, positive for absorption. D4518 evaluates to 1.6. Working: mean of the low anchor 64.8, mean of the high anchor 63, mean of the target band 61.3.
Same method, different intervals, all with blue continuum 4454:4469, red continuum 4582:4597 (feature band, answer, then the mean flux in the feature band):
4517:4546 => 0.1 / 59.6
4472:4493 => -1.0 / 64.1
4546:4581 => -1.6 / 61.5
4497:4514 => 0.0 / 60.6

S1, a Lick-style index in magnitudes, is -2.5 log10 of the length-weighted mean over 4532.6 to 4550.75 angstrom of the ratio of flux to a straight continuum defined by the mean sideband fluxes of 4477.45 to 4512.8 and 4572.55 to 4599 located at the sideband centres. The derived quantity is 0.07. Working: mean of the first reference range 62.6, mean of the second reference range 59.2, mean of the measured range 57.1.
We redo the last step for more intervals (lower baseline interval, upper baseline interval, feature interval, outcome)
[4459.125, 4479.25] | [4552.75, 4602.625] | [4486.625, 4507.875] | -0.018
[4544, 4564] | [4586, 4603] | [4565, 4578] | 0.052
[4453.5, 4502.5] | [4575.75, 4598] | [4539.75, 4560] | -0.010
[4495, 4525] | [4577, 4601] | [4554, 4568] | -0.074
